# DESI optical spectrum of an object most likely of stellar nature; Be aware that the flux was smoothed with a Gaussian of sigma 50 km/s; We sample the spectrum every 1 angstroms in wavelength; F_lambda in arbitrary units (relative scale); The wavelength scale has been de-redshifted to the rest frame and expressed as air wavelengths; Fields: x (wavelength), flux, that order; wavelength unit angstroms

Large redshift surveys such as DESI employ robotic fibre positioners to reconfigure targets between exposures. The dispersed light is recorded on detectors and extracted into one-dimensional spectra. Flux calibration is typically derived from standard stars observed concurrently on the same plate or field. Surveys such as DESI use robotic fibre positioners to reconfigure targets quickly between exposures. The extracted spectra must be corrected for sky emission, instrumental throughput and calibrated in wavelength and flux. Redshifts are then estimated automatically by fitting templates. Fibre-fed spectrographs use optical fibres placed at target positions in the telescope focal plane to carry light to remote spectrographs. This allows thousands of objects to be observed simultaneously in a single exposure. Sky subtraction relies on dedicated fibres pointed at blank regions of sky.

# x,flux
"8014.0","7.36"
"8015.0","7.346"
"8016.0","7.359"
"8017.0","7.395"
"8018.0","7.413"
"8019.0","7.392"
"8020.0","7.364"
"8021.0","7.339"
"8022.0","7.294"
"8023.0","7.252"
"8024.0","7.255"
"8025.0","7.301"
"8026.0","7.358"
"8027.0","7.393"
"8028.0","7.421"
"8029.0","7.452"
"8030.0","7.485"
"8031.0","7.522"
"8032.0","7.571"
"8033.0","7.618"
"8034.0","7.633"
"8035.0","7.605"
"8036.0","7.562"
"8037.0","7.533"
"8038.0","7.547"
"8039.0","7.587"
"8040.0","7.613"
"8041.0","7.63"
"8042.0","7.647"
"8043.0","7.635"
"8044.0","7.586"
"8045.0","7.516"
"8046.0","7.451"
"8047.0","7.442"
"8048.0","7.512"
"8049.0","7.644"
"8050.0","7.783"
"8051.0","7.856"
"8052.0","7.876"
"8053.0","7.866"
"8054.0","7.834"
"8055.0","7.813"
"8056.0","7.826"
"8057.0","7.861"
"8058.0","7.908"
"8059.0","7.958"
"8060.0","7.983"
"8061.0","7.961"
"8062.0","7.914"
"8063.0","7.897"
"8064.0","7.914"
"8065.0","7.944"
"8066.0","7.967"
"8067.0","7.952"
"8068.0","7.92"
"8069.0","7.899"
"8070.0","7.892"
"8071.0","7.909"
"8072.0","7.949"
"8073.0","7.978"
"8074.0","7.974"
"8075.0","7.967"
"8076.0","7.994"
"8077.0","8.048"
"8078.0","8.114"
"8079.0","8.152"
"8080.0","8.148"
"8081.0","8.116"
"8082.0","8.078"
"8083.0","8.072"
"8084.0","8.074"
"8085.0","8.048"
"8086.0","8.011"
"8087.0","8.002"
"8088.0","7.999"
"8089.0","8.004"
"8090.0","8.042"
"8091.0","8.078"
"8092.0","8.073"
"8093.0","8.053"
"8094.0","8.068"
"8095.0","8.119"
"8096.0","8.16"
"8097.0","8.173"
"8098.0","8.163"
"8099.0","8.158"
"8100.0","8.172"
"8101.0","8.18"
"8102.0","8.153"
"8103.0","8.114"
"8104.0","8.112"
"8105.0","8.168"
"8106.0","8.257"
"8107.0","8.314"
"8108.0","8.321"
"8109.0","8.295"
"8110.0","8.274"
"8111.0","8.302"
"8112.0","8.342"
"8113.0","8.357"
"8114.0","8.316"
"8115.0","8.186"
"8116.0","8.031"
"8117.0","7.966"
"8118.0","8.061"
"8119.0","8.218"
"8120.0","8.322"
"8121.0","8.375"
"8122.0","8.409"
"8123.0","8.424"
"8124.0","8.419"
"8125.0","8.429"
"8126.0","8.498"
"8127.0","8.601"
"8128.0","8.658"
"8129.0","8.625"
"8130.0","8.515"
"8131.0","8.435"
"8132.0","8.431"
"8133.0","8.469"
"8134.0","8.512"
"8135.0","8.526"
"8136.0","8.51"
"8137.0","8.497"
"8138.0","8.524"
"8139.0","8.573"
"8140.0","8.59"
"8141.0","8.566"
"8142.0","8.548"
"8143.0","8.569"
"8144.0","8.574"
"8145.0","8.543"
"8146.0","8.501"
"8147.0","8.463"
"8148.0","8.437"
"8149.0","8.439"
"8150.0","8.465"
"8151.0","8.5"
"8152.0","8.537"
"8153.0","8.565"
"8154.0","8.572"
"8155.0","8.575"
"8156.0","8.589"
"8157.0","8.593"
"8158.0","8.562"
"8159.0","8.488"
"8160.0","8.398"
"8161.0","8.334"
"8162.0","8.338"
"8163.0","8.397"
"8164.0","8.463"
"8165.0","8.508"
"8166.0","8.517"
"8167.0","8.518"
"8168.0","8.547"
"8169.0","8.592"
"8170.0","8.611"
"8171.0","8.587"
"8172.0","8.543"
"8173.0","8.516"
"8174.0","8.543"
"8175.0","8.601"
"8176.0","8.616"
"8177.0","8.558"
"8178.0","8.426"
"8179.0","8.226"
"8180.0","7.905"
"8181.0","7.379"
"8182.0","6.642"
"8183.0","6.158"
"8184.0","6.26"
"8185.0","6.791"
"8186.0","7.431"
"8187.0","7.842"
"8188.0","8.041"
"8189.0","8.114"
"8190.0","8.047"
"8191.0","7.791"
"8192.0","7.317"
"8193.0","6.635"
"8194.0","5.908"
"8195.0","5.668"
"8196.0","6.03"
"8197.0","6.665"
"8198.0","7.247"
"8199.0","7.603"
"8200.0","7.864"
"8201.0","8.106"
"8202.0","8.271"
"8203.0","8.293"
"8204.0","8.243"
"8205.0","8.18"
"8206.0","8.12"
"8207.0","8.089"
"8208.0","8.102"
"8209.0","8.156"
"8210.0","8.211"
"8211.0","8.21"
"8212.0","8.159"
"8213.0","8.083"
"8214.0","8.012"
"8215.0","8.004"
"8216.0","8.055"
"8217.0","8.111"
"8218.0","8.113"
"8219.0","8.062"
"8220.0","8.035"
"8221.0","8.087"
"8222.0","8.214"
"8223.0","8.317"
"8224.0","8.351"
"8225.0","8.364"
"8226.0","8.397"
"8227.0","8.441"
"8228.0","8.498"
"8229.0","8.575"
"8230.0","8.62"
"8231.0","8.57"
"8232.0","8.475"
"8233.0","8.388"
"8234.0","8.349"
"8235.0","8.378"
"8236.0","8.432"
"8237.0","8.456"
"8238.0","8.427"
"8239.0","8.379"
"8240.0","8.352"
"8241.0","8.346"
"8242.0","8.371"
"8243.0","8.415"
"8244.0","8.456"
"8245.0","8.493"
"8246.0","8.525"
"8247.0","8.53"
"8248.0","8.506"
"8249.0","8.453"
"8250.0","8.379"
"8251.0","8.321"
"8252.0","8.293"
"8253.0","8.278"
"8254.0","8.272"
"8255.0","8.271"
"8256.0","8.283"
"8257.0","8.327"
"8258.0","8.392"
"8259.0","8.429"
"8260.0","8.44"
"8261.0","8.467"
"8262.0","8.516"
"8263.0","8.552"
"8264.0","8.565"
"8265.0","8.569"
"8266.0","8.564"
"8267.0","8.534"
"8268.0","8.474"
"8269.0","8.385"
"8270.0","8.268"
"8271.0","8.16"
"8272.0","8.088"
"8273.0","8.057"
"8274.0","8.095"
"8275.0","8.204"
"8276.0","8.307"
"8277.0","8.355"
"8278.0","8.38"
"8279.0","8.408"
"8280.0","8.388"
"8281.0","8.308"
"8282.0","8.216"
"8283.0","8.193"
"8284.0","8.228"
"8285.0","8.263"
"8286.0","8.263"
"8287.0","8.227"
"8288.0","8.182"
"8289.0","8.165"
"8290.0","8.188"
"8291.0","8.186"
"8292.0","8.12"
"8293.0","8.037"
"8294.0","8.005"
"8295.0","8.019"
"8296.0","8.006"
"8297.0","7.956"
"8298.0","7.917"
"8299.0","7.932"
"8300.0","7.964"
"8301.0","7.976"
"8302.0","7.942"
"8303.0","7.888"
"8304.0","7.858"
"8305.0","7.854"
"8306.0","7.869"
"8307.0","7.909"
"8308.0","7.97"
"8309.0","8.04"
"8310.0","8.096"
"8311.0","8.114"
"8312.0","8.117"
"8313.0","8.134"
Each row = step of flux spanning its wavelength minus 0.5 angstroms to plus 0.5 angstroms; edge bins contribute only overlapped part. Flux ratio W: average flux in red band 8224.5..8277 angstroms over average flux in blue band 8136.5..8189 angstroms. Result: 1.01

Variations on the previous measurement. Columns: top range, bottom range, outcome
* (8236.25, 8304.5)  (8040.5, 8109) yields 1.04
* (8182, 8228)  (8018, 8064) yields 1.02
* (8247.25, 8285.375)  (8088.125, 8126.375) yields 1.02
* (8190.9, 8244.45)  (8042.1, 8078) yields 1.02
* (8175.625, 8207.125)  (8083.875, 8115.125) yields 0.92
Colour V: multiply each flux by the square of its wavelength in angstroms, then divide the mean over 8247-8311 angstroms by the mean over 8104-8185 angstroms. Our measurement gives 1.02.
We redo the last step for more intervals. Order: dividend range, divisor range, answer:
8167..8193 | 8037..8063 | 1.06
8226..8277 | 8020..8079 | 1.14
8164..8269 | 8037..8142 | 1.04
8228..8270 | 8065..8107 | 1.09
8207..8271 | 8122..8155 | 1.00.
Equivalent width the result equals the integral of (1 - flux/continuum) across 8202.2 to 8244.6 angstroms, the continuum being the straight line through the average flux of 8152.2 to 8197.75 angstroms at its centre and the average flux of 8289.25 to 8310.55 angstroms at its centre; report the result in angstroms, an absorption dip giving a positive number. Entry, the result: -1.79 angstroms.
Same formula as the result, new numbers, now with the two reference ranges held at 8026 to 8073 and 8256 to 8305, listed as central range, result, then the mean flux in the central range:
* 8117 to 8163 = -3.2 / 8.48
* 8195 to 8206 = 0.6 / 7.58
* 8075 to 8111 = -1.4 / 8.12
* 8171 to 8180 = -0.5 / 8.48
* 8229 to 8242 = -0.5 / 8.43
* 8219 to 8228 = -0.2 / 8.28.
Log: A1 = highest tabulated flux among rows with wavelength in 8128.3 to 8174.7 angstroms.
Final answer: 8.625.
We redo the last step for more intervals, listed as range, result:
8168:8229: 8.616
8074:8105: 8.18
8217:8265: 8.62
